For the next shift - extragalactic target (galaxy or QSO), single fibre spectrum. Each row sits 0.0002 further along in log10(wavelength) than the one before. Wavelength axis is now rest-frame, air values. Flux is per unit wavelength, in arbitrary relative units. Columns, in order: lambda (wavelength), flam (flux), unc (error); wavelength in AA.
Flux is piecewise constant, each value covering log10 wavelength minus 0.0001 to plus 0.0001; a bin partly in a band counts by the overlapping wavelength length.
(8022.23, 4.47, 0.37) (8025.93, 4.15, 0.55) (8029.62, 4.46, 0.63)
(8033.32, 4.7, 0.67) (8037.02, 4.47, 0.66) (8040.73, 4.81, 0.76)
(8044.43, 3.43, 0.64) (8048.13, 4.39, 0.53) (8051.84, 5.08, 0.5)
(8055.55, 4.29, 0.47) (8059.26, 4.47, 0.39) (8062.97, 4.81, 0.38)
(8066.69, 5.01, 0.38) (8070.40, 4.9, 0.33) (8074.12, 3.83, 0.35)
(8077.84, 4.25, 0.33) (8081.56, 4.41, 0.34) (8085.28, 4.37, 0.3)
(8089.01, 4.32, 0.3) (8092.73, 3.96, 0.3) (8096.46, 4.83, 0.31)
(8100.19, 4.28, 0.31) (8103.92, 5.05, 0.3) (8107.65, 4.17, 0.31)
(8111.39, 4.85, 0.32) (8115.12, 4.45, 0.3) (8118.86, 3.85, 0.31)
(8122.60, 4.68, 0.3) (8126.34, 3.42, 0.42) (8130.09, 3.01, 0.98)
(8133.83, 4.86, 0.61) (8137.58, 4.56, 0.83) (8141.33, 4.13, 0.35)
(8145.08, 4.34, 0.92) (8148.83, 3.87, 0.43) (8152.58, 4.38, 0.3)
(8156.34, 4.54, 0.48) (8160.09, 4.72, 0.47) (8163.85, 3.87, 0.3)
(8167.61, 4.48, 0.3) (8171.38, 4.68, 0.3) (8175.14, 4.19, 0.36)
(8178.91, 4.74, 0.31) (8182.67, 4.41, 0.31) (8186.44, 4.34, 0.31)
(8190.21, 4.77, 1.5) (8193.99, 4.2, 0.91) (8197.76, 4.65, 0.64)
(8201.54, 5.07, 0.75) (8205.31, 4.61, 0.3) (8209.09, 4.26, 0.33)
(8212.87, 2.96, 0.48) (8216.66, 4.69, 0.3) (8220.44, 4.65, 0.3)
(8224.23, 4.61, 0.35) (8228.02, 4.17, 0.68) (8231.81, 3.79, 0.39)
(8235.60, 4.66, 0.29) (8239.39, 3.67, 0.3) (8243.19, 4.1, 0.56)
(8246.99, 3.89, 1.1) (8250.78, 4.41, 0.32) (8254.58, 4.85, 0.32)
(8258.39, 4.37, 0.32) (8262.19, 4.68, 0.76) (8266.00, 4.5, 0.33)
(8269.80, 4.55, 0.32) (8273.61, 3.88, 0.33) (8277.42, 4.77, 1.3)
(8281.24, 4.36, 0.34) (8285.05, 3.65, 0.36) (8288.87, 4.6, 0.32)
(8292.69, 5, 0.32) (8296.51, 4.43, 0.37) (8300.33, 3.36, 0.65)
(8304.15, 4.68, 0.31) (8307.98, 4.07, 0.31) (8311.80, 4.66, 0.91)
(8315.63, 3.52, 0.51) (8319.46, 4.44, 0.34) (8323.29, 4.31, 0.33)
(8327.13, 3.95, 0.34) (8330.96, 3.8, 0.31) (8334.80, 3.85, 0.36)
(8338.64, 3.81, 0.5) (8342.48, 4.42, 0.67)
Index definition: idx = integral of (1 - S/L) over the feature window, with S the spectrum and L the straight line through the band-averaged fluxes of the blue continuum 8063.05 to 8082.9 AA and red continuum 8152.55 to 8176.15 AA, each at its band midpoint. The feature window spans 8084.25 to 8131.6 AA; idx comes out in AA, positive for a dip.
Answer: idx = 2.3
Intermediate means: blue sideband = 4.51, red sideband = 4.42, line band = 4.26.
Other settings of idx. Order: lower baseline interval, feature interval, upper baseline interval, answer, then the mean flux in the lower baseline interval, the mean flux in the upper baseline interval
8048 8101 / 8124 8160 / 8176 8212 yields 2.7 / 4.49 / 4.51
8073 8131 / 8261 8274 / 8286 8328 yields -0.6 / 4.26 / 4.27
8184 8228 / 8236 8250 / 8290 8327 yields 1.1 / 4.42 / 4.27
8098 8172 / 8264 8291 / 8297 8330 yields -1.1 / 4.31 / 4.13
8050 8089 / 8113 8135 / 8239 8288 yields 2.2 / 4.53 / 4.31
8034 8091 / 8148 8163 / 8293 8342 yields -0.2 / 4.46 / 4.11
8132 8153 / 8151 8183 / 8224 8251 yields -1.2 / 4.35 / 4.12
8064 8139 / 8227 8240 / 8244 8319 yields 0.7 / 4.36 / 4.33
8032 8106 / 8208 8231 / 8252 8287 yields 1.1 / 4.48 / 4.4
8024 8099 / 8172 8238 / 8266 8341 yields -1.5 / 4.45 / 4.2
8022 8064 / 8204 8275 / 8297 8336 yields -1.6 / 4.45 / 4.08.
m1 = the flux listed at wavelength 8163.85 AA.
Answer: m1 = 3.87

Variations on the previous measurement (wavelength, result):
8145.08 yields 4.34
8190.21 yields 4.77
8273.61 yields 3.88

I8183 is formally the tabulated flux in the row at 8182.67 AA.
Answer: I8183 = 4.41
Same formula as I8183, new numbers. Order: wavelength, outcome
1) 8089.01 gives 4.32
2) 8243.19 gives 4.1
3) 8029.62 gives 4.46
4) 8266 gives 4.5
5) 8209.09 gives 4.26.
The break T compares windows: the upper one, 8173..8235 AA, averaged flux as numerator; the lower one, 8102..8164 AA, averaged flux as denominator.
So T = 1.02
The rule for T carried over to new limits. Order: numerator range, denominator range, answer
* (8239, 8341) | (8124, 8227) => 0.98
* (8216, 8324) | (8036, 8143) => 0.99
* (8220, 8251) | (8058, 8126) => 0.94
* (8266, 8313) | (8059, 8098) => 0.97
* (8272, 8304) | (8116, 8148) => 1.04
